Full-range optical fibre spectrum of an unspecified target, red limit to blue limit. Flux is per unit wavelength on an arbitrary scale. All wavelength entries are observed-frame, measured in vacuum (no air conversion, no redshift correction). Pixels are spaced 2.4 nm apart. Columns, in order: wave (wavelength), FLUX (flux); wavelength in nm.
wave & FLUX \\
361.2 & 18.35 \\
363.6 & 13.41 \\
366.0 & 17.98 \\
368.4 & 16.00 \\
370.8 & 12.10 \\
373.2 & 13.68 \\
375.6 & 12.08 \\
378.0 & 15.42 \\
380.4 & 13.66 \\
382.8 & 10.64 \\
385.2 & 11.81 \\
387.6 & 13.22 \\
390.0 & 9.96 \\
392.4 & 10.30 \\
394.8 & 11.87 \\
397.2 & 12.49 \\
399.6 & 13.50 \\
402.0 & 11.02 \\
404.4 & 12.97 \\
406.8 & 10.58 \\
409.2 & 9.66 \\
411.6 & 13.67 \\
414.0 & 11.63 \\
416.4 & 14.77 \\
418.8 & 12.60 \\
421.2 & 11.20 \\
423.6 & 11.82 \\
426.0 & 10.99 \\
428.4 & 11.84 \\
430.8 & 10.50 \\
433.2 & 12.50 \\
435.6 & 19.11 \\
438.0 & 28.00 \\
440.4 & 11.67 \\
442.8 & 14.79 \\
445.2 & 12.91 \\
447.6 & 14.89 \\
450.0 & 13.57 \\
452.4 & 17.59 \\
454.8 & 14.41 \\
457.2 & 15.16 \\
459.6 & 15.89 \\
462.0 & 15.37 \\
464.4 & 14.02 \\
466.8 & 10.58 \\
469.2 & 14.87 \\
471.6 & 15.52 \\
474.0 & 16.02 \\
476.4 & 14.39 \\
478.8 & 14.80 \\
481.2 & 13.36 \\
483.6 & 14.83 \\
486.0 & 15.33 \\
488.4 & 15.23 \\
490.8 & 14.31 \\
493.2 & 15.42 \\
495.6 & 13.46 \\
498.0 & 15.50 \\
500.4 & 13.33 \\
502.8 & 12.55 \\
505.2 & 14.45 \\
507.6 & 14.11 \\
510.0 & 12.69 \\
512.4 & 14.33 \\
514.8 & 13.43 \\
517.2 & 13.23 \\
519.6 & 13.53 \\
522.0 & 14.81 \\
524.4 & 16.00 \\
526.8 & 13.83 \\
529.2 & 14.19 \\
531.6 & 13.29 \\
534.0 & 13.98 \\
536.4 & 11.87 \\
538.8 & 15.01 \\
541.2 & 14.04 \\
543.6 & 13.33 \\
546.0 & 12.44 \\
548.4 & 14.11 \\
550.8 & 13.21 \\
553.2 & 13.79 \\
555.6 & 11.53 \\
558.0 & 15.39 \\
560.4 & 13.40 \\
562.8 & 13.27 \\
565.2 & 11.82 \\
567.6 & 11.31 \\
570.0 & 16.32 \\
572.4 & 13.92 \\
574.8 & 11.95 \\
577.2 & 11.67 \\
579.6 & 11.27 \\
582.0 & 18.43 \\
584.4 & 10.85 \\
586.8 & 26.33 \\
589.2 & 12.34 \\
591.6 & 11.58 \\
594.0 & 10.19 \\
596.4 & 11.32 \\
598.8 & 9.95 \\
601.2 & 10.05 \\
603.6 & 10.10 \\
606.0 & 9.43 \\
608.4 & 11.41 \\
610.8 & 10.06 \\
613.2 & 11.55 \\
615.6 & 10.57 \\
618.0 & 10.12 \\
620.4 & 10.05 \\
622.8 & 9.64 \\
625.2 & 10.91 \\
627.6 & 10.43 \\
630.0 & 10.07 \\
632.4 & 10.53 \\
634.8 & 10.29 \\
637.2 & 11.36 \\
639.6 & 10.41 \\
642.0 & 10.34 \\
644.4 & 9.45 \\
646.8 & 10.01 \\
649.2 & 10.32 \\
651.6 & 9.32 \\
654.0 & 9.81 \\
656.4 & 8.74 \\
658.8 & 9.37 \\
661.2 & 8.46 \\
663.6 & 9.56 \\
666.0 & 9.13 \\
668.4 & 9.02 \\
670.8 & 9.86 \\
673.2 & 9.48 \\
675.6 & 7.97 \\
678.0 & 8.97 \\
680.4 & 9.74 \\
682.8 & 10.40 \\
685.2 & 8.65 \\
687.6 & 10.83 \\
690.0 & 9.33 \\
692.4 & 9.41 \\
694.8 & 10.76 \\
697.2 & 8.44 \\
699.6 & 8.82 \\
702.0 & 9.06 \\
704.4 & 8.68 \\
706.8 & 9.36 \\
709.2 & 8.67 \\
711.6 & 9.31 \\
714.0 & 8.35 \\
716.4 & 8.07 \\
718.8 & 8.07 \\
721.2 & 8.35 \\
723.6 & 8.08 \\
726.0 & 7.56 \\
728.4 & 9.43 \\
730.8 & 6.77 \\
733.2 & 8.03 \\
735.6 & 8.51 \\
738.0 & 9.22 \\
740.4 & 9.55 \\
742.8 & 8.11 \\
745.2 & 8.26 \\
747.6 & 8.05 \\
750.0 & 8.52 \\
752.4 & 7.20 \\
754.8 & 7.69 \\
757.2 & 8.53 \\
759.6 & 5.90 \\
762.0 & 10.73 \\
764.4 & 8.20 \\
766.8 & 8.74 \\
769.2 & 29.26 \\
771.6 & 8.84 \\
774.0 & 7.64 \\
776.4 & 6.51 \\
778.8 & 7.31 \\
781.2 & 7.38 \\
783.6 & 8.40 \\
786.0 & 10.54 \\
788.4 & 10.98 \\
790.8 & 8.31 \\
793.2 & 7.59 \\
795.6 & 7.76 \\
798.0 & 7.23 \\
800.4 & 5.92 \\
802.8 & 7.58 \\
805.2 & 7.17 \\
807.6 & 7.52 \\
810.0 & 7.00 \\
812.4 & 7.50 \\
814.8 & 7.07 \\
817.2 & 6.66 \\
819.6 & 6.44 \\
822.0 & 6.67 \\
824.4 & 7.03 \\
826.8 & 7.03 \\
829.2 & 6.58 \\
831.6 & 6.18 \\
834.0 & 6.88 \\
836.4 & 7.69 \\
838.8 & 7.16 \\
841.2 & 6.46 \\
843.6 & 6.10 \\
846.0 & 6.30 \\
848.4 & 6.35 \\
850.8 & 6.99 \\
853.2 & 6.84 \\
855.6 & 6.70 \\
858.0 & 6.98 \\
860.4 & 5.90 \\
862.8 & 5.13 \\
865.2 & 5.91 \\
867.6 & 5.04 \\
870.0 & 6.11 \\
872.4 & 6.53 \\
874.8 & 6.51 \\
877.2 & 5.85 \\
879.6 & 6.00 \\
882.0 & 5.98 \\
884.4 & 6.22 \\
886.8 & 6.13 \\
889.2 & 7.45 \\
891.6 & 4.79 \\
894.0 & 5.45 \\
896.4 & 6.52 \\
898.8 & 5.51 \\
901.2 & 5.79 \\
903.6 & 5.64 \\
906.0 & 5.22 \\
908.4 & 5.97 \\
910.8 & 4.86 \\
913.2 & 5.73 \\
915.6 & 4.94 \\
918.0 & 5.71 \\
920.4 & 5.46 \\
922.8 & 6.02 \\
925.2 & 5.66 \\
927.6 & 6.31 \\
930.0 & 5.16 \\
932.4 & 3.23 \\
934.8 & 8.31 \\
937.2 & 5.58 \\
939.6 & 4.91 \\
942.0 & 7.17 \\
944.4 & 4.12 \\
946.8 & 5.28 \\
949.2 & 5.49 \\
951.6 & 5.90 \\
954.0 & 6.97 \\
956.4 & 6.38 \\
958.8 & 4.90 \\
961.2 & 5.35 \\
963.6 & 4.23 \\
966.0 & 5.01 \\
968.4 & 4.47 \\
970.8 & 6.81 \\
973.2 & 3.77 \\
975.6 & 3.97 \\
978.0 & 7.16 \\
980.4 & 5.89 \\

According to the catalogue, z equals 0.17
